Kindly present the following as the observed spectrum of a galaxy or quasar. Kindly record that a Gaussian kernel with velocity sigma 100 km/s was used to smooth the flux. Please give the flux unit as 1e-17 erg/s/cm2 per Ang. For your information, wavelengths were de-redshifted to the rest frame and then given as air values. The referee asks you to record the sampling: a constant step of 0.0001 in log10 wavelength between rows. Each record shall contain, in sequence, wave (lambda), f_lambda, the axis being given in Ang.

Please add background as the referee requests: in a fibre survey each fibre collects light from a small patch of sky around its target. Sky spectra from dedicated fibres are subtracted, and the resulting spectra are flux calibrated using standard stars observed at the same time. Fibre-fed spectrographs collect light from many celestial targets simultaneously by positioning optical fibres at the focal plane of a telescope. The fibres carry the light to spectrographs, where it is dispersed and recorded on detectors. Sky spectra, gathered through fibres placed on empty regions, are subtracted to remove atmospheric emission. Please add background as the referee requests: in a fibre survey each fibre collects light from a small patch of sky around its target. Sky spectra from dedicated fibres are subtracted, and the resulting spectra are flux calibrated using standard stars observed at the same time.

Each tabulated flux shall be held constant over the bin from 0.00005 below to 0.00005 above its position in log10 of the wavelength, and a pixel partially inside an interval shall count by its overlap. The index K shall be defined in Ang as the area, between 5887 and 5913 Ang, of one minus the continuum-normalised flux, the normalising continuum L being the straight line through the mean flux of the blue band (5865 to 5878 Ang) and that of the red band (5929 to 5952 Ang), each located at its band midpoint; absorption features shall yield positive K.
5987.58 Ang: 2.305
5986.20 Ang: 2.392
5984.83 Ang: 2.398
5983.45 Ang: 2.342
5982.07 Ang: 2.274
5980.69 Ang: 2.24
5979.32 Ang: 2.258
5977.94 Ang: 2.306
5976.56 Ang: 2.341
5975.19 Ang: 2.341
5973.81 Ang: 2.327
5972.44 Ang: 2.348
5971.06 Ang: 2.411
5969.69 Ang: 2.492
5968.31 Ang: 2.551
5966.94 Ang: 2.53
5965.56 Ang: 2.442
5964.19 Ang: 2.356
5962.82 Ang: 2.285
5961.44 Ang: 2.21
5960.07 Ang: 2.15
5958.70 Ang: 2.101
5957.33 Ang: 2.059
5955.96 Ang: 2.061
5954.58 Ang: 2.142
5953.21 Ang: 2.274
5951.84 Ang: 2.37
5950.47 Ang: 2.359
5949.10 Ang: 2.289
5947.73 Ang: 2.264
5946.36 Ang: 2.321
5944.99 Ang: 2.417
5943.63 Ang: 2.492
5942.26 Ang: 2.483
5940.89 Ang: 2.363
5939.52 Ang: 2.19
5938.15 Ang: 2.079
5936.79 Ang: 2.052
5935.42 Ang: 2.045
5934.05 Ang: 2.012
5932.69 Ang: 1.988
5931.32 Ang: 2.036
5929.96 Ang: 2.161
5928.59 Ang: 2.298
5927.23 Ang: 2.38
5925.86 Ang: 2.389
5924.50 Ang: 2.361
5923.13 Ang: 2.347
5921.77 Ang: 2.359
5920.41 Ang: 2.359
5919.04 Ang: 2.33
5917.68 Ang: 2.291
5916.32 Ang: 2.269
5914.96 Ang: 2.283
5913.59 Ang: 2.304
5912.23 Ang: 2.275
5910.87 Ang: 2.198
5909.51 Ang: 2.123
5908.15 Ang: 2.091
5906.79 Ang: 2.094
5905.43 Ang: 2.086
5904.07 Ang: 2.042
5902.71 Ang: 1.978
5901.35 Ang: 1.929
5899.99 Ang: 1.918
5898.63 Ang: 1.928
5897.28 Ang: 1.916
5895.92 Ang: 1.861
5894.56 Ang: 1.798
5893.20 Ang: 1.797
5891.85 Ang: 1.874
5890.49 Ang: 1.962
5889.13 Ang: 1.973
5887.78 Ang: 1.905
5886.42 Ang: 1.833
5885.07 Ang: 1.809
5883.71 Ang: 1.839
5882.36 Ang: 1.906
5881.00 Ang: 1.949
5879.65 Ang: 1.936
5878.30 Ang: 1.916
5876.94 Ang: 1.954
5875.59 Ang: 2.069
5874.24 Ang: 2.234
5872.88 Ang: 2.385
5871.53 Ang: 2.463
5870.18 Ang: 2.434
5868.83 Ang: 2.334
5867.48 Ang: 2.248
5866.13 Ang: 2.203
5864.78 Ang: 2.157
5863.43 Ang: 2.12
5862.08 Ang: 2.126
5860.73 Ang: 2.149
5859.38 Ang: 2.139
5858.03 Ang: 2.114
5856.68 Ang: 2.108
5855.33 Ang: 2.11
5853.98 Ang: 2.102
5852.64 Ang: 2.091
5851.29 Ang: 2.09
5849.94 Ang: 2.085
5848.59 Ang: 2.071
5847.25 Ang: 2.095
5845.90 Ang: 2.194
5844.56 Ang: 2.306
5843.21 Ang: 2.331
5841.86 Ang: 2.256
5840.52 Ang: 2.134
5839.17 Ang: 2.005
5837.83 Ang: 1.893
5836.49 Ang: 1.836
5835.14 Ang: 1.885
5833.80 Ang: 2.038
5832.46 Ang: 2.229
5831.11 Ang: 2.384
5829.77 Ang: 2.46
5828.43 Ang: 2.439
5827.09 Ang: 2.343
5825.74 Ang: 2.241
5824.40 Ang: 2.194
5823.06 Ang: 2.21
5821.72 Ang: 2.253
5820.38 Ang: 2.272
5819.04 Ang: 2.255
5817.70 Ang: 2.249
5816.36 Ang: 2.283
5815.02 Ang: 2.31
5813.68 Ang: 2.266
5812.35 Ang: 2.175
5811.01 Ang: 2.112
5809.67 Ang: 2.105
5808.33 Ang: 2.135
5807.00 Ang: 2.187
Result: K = 2.91 Ang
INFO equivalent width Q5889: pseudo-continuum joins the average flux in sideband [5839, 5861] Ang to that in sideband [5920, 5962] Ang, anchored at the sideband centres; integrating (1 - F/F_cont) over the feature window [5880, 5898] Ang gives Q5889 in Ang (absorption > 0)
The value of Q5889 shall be 2.50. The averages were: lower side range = 2.14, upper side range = 2.24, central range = 1.88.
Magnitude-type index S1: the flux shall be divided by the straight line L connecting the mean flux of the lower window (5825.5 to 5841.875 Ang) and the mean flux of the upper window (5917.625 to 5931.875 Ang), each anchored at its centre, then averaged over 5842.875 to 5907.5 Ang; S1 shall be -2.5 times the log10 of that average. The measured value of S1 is 0.08 mag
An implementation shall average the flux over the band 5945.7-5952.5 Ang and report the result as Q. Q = 2.32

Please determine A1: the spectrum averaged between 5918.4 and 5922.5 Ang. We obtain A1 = 2.35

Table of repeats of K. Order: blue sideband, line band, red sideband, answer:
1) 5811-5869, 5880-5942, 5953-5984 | 4.3 Ang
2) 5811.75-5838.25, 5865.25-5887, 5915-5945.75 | 1.4 Ang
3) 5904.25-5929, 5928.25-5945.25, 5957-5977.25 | 0.7 Ang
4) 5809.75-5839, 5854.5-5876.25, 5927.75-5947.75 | -0.1 Ang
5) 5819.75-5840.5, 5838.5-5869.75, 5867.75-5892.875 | -0.7 Ang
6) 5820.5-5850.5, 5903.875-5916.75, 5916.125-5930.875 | 0.7 Ang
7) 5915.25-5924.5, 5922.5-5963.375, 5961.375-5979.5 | 2.1 Ang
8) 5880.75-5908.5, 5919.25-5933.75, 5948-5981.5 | -1.2 Ang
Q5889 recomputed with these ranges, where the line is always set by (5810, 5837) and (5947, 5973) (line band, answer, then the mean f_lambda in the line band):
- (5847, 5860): 0.8 Ang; 2.1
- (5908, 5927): -0.1 Ang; 2.29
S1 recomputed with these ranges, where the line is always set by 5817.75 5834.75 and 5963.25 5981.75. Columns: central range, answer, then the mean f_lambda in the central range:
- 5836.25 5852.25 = 0.08 mag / 2.11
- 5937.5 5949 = 0.01 mag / 2.32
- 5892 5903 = 0.22 mag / 1.89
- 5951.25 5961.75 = 0.09 mag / 2.17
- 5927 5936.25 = 0.11 mag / 2.12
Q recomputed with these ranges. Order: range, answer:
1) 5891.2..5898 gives 1.85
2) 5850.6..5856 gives 2.1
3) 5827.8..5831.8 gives 2.43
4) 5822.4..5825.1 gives 2.2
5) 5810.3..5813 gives 2.14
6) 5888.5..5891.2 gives 1.96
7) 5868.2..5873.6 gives 2.4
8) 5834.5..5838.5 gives 1.87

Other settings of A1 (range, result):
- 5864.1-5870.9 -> 2.28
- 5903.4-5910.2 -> 2.09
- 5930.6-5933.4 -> 2.02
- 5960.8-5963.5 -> 2.24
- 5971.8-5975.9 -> 2.34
